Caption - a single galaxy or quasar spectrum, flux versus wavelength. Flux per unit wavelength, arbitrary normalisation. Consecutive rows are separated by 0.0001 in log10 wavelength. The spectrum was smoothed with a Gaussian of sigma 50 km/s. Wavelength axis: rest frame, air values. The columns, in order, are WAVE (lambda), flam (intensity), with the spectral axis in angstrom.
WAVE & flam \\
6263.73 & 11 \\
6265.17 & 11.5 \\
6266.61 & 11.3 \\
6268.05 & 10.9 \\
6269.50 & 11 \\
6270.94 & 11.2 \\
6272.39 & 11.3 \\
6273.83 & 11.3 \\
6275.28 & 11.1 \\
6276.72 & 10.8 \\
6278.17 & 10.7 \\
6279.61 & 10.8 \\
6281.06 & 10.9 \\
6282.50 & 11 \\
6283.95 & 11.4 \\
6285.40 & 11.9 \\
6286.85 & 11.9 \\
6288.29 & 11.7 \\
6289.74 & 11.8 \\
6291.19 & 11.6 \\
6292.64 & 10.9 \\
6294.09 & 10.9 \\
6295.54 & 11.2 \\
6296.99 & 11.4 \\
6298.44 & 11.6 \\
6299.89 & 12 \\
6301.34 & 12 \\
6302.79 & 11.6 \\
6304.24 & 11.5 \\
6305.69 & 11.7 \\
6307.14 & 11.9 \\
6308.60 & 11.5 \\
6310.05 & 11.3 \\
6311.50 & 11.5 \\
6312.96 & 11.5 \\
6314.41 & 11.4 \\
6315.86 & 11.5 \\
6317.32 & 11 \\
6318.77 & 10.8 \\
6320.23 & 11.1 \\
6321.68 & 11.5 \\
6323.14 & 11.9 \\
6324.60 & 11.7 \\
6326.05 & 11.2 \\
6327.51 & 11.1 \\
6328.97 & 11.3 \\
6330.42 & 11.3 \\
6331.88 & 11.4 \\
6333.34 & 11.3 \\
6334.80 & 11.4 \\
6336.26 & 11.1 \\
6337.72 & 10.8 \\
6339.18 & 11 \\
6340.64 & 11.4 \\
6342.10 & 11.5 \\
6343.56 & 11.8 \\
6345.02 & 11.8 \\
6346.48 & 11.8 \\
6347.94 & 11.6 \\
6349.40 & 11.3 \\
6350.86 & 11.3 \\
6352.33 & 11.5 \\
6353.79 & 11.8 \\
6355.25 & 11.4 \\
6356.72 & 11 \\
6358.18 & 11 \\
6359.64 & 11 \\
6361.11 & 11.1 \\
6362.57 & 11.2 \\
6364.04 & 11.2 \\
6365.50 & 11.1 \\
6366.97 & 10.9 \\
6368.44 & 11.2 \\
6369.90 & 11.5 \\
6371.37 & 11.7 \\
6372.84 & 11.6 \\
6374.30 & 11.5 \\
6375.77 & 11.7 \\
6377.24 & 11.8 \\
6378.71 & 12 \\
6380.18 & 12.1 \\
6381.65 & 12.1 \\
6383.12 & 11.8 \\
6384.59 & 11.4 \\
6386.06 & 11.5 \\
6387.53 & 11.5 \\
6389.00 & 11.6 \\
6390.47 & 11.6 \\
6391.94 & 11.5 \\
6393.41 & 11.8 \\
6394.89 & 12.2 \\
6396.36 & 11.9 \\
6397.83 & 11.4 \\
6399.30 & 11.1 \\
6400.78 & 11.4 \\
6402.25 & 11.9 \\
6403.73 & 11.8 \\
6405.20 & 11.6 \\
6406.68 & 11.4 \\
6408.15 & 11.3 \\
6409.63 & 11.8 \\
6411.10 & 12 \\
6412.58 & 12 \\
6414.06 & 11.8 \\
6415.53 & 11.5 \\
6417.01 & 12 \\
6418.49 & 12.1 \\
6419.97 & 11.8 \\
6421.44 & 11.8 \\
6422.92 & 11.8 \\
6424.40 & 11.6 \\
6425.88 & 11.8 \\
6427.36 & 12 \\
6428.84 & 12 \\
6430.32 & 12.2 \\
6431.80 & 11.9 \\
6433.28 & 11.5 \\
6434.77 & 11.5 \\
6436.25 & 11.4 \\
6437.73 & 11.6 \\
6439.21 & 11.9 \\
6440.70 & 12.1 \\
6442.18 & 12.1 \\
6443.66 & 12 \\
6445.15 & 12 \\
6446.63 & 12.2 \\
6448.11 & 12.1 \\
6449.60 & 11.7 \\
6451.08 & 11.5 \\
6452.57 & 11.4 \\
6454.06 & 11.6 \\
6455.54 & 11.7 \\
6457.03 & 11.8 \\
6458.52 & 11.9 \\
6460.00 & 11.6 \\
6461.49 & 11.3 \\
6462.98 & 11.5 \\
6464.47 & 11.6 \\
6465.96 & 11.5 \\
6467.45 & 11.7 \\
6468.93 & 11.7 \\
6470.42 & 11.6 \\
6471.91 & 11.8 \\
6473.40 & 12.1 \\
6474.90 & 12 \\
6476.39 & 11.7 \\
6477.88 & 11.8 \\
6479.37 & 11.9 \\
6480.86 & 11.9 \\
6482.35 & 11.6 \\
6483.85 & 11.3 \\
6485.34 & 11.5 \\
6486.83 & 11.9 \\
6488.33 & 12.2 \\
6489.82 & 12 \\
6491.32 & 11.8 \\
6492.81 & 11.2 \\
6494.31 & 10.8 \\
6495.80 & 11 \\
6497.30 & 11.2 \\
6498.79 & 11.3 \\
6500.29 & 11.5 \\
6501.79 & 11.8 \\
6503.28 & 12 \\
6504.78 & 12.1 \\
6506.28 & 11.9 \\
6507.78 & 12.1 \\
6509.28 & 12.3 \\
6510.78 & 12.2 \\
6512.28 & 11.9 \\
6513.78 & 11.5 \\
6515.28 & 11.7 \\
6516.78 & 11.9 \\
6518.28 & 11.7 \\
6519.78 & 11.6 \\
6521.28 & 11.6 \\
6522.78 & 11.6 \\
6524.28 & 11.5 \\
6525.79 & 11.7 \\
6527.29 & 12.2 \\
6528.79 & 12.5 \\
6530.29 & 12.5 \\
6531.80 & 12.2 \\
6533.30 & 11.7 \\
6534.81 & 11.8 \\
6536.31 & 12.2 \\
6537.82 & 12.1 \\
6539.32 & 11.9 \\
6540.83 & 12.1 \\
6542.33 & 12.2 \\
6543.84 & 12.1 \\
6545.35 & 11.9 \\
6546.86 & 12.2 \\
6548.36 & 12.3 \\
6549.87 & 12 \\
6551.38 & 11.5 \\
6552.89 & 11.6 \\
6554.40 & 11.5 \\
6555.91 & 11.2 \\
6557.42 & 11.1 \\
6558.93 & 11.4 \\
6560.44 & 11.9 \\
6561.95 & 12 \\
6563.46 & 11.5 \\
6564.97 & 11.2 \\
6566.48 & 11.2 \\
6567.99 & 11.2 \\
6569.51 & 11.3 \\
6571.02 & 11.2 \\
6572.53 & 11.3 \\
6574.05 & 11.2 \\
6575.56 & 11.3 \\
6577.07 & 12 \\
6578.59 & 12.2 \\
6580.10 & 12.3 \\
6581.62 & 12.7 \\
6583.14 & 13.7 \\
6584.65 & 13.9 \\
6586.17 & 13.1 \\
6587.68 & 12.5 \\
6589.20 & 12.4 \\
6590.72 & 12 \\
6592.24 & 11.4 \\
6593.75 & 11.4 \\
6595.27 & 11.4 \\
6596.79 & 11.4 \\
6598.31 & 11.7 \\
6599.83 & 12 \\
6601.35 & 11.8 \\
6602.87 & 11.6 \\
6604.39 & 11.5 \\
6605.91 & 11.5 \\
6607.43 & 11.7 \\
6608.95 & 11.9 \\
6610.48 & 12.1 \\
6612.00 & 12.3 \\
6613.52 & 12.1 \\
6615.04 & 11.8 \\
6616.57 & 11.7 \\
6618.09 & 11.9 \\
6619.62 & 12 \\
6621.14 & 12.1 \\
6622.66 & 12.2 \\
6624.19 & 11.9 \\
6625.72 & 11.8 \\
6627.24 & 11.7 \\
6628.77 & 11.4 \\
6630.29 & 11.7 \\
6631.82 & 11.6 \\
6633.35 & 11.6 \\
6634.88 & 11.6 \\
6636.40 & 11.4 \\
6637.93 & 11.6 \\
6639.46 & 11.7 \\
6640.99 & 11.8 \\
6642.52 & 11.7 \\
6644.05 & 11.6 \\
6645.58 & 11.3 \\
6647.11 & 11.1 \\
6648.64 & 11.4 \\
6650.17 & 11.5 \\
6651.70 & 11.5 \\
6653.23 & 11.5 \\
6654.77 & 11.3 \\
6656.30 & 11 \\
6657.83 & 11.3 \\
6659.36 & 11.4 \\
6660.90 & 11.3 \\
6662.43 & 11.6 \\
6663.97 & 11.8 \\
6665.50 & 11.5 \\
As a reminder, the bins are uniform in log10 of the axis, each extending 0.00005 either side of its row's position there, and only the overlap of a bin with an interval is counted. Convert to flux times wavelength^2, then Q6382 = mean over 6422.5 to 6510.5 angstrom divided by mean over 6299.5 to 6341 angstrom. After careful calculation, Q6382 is 1.08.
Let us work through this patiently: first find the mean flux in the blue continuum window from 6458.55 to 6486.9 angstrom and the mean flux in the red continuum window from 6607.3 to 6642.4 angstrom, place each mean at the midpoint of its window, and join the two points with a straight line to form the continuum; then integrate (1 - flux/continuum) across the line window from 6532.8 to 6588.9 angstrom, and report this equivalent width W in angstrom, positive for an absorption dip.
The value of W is -0.7 angstrom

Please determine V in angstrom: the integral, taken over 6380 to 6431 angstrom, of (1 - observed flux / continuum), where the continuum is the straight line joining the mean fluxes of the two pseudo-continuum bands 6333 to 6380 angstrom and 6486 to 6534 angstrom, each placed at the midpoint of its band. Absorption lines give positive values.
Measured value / -1.0 angstrom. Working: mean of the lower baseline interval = 11.4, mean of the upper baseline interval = 11.8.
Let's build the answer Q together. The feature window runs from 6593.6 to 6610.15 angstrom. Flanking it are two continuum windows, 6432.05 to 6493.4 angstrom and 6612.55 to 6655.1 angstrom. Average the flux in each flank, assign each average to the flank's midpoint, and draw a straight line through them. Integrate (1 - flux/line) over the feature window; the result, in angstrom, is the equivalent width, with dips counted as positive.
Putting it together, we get 0.05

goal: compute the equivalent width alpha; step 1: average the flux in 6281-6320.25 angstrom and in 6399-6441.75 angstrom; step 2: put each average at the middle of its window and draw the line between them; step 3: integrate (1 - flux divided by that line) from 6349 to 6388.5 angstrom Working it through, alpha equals 0.59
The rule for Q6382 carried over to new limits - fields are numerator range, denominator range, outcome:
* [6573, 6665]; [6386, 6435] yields 1.07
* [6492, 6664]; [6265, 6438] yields 1.10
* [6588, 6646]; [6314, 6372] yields 1.13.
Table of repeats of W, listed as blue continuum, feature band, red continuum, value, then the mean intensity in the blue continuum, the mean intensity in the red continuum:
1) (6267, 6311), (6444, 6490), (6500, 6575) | -0.3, 11.4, 11.8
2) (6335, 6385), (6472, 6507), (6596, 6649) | -0.3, 11.4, 11.7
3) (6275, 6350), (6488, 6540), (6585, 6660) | -0.9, 11.4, 11.7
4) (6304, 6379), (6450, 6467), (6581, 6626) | 0.1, 11.4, 12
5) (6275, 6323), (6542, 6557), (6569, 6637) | 0.0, 11.4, 11.9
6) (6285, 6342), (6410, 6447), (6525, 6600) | -0.7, 11.4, 11.9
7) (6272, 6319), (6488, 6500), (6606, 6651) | 0.2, 11.4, 11.7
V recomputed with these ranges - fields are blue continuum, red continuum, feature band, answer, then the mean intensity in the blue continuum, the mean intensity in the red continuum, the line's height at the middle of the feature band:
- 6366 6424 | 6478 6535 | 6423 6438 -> -0.1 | 11.7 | 11.8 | 11.7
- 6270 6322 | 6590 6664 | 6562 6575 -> 0.3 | 11.4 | 11.6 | 11.6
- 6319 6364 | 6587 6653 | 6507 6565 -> -1.2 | 11.3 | 11.7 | 11.6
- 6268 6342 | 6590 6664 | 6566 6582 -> 0.0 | 11.3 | 11.6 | 11.6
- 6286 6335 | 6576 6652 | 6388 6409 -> -0.1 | 11.5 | 11.9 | 11.6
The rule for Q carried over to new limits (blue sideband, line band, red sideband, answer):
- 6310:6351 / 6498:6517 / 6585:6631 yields -0.3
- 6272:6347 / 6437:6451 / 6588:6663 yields -0.5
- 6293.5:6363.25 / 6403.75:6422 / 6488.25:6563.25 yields -0.3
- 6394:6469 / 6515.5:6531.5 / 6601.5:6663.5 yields -0.3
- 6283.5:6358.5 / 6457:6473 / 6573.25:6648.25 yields 0.0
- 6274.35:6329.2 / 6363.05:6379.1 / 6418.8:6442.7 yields 0.2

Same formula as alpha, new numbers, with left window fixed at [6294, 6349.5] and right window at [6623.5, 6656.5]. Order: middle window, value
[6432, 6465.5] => -0.7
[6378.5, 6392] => -0.3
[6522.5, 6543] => -0.9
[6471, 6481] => -0.3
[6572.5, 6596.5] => -1.4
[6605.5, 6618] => -0.4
